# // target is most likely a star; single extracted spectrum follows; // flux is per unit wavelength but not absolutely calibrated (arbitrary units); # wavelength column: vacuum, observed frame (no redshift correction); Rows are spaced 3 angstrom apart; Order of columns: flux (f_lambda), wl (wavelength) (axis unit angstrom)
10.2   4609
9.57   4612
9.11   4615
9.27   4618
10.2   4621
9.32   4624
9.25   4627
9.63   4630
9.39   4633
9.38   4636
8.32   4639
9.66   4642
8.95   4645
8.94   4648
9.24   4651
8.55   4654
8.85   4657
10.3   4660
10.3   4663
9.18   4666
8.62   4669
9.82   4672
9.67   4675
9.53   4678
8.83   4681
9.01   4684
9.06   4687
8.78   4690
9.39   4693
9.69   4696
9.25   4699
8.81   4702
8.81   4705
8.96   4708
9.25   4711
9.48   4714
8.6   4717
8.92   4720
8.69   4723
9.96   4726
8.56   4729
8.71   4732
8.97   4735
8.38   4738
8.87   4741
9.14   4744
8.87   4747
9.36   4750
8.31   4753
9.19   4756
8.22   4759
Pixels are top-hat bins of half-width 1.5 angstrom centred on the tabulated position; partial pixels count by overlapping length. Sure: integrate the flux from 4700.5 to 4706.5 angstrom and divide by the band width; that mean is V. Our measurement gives 8.81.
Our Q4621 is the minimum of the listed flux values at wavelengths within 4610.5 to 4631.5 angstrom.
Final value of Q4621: 9.11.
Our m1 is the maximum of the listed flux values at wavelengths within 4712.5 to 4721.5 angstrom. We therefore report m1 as 9.48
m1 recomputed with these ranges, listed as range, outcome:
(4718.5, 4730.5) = 9.96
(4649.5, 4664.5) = 10.3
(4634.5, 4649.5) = 9.66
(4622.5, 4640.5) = 9.63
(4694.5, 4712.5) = 9.69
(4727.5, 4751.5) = 9.36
